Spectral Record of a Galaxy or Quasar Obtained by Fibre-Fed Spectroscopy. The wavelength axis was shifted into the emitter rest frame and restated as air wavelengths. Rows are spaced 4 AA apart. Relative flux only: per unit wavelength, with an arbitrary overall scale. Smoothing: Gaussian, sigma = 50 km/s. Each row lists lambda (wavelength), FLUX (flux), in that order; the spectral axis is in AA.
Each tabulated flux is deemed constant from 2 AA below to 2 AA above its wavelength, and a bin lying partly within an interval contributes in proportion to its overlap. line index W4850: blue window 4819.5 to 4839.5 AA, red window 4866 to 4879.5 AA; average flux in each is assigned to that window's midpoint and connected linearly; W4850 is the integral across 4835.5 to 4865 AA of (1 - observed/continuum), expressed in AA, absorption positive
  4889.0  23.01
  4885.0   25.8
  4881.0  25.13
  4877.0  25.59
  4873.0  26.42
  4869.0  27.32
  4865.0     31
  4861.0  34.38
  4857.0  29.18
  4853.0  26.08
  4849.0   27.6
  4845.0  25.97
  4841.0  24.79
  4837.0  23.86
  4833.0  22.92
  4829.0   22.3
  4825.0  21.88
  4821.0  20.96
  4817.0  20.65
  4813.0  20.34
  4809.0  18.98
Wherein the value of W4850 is -3.8 AA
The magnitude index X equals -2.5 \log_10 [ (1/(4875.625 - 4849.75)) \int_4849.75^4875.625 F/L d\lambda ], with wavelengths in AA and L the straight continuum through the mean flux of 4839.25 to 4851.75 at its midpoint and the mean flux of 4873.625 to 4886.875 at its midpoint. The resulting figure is -0.12 mag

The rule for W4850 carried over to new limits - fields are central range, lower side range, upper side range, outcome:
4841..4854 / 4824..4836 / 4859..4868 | 0.56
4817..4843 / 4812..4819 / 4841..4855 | 0.52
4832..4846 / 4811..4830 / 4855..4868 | 0.72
